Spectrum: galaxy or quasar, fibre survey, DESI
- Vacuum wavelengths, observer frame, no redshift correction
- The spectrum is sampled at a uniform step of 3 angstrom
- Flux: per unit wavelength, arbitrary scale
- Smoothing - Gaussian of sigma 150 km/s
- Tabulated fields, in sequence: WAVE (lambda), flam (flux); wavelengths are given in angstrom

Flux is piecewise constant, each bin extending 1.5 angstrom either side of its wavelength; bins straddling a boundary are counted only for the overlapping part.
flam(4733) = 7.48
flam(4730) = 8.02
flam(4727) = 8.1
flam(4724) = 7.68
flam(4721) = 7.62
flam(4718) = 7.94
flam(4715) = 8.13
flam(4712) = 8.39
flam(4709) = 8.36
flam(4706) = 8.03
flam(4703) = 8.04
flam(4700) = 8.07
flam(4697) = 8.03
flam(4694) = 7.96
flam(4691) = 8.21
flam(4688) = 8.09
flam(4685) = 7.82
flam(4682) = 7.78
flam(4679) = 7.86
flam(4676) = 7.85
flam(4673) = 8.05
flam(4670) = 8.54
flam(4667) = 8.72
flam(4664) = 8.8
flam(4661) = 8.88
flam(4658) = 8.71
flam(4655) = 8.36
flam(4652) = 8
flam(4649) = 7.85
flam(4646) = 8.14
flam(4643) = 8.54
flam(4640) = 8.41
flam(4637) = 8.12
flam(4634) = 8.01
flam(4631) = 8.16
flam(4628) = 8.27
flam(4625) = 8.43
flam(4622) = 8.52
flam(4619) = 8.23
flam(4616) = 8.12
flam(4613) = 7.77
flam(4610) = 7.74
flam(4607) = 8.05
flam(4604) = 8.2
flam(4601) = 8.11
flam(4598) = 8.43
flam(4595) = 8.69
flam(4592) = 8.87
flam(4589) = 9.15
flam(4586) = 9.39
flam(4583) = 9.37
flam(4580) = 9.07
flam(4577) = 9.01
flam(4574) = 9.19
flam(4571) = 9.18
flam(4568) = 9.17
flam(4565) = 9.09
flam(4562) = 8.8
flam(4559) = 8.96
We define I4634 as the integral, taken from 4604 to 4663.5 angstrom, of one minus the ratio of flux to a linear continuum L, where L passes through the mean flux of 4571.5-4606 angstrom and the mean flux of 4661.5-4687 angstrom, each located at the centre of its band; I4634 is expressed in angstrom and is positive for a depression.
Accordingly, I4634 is 1.9 angstrom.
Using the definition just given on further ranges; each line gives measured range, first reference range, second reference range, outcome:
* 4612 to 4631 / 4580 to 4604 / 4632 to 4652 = 0.5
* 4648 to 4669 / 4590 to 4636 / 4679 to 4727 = -0.9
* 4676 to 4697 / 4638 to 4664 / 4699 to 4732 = 0.6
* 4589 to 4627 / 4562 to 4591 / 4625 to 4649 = 1.6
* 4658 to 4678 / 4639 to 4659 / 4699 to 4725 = -0.7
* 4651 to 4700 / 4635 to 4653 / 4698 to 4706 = -0.7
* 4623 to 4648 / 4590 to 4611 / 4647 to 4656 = -0.3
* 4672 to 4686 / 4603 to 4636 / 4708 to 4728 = 0.3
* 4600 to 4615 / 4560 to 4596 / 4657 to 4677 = 1.6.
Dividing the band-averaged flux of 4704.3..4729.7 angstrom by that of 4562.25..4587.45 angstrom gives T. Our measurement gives 0.88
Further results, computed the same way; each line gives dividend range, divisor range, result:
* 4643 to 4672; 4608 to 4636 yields 1.04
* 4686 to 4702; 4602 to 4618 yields 1.01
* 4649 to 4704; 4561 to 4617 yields 0.94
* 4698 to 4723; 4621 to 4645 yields 0.97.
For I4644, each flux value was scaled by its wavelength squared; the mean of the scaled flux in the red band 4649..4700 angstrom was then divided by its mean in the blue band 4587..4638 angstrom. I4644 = 1.0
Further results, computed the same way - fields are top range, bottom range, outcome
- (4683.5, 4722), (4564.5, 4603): 0.95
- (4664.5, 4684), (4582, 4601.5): 0.95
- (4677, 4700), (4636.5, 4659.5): 0.98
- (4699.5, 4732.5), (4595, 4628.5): 1.02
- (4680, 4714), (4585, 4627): 1.00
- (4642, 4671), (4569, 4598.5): 0.96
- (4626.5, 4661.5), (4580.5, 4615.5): 0.99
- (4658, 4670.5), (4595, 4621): 1.10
